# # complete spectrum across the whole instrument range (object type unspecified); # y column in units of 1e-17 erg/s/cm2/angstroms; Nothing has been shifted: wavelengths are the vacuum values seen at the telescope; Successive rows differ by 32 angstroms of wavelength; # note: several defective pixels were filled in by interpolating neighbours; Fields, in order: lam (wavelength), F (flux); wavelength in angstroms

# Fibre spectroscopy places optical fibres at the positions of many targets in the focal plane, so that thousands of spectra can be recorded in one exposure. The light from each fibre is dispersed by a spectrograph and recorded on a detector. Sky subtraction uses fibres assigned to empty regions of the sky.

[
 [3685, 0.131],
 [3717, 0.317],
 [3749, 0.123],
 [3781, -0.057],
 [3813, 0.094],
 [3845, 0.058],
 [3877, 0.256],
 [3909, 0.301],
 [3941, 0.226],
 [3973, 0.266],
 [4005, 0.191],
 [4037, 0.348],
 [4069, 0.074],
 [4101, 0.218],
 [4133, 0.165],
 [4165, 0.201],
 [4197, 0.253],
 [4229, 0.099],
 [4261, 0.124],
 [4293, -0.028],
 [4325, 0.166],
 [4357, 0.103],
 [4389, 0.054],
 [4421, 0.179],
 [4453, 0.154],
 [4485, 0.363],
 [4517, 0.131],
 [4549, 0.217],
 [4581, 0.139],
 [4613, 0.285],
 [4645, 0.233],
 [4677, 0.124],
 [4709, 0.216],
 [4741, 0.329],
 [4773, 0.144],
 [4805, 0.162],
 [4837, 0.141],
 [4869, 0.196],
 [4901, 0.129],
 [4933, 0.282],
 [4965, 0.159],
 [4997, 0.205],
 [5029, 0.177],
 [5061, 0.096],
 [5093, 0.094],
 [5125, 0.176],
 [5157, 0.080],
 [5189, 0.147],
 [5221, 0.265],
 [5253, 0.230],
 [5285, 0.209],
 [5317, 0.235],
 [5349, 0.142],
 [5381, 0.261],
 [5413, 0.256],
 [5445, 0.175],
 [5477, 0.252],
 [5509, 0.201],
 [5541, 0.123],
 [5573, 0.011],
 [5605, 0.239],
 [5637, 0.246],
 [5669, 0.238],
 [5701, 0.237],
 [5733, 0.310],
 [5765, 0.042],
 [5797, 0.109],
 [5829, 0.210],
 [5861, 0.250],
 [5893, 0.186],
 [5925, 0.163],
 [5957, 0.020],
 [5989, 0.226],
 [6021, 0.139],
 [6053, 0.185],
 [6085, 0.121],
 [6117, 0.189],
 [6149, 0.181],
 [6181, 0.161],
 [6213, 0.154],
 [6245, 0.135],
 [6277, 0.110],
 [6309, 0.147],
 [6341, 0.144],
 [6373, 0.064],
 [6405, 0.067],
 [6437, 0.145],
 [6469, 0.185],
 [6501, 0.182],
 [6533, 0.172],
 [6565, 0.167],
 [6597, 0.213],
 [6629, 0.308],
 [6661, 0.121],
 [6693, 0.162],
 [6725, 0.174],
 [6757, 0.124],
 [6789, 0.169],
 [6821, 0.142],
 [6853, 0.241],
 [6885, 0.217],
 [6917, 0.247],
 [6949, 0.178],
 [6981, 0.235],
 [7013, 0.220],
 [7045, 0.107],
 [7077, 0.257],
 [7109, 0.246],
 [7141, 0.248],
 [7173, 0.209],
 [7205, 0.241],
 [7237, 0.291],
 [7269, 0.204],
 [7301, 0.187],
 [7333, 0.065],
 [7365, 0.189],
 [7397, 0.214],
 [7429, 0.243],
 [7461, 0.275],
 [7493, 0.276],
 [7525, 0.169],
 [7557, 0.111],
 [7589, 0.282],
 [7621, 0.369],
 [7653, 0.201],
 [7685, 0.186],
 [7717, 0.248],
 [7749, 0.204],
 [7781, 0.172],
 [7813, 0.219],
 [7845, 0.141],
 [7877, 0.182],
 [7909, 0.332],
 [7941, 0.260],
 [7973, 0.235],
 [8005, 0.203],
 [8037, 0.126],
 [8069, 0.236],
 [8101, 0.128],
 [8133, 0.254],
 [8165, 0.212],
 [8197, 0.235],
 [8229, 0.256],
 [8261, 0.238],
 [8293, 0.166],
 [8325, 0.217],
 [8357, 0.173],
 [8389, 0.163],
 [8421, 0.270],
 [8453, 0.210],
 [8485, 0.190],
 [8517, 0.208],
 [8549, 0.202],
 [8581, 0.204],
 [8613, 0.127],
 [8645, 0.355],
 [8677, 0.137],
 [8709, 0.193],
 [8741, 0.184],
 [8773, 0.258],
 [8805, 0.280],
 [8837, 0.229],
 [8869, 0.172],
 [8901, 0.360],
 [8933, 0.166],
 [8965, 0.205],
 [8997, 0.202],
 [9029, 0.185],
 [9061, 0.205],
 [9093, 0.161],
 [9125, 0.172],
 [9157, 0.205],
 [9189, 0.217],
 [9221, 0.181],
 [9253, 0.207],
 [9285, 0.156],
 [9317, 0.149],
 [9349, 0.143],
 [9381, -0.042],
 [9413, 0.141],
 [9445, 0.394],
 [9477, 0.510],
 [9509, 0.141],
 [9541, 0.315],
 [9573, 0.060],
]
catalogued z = 0.775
